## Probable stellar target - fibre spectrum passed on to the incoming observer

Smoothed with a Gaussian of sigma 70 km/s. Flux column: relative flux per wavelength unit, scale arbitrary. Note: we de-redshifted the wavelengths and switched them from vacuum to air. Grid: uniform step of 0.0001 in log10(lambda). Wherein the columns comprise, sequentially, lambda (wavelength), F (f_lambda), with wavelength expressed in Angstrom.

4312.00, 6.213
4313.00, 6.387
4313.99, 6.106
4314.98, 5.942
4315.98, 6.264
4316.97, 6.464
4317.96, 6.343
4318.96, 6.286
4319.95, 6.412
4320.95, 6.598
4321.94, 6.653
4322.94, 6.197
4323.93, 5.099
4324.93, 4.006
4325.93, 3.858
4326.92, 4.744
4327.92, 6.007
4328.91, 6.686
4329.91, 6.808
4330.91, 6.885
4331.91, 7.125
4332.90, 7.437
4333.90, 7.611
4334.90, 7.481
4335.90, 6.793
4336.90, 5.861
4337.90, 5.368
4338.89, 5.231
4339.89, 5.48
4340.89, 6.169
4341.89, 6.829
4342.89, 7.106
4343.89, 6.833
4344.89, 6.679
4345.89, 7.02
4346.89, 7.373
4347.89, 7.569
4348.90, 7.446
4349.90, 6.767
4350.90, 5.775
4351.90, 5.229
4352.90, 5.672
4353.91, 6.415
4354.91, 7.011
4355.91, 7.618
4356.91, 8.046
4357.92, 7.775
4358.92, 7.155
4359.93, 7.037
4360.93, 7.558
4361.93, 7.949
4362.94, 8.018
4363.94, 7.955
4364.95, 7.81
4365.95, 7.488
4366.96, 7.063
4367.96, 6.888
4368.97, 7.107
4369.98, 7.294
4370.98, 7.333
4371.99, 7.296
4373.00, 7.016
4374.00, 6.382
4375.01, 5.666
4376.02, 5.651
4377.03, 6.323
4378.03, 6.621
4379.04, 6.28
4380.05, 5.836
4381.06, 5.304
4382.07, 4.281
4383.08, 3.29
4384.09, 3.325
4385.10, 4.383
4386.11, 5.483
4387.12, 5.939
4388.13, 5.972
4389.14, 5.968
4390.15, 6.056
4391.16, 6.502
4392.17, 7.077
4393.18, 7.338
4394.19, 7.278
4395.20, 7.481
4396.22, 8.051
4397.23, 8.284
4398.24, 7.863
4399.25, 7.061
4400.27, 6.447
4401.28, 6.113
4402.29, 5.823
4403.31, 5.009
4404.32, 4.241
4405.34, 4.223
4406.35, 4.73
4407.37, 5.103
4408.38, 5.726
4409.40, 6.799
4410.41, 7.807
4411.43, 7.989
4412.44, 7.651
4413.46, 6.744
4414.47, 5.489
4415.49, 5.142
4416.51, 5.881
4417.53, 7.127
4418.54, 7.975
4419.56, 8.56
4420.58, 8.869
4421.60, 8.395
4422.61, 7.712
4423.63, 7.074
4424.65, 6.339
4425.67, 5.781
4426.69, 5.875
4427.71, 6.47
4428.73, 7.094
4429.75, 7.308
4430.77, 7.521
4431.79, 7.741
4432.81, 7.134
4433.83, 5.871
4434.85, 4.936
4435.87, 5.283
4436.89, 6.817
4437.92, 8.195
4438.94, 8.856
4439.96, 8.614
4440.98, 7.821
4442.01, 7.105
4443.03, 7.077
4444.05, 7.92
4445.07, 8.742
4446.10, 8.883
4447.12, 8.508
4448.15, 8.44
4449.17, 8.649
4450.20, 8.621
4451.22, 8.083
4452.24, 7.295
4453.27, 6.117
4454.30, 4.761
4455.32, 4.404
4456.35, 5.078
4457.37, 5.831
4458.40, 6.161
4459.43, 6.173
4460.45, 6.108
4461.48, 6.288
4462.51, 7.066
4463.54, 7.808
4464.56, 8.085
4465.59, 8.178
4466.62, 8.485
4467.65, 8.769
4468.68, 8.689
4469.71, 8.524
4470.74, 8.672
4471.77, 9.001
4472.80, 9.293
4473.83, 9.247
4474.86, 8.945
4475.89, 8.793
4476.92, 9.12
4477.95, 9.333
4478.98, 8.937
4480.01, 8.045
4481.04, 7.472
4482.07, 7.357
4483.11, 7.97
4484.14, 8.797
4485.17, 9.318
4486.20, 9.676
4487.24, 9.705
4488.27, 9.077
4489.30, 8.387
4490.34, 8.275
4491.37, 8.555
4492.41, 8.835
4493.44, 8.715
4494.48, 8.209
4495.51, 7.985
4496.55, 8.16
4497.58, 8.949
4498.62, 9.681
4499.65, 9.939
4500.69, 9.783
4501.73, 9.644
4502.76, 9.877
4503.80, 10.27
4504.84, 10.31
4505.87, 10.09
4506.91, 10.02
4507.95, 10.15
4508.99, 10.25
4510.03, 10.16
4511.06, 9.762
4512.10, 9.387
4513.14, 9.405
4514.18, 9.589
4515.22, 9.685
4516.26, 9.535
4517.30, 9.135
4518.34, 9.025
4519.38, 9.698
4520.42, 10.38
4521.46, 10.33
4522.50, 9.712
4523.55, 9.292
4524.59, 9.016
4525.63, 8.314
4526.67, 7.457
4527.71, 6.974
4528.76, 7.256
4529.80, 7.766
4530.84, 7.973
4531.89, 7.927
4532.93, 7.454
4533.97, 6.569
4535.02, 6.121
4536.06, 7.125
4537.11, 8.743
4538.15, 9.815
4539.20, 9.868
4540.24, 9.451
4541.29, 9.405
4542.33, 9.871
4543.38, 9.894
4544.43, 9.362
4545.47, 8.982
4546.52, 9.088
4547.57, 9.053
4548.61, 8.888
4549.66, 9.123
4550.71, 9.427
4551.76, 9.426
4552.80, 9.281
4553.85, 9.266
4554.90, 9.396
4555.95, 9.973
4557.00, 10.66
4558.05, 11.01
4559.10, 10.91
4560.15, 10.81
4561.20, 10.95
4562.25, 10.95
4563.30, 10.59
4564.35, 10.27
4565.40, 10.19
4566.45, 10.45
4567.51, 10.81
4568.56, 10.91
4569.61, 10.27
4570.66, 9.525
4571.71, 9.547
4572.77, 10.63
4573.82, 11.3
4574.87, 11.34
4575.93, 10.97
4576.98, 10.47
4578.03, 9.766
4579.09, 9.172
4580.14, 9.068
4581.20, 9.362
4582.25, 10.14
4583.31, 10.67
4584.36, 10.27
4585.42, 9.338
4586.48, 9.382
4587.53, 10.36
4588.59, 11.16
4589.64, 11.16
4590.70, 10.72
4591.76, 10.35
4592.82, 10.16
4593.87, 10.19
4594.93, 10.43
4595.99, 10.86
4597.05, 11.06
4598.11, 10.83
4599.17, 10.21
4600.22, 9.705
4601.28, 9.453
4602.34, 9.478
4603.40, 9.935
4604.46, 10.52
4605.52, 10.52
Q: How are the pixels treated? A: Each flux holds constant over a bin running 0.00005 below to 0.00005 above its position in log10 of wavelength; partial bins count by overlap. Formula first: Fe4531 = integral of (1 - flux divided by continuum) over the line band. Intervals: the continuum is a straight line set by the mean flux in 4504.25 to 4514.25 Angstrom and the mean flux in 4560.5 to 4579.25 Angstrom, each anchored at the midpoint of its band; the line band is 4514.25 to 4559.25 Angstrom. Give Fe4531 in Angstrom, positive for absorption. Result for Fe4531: 5.2 Angstrom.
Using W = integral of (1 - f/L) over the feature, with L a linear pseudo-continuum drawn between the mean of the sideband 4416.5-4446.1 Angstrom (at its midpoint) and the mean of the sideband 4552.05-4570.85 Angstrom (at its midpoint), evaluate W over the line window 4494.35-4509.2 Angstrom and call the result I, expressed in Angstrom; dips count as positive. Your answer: -1.0 Angstrom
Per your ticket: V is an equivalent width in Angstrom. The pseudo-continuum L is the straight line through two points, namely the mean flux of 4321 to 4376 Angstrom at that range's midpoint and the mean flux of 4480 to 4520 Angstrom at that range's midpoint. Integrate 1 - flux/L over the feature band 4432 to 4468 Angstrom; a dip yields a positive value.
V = 5.1 Angstrom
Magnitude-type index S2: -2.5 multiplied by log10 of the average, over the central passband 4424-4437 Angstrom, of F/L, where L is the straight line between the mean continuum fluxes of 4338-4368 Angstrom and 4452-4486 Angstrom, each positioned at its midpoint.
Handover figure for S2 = 0.16 mag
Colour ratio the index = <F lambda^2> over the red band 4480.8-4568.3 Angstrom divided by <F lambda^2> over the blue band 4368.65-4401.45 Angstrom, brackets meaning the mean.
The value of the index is 1.6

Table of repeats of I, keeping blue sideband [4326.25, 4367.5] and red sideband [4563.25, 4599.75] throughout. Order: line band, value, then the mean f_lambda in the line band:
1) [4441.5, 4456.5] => 1.8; 7.37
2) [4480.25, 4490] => 0.3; 8.61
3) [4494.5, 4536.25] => 1.5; 9.01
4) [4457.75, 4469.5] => 1.6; 7.44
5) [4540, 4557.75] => 0.7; 9.46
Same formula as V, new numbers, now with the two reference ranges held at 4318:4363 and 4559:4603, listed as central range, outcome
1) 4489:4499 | 0.4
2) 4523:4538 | 2.8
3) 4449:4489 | 3.2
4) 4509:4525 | -0.5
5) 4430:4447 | 1.4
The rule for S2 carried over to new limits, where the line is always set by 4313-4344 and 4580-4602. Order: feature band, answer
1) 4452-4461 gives 0.388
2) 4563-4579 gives -0.052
